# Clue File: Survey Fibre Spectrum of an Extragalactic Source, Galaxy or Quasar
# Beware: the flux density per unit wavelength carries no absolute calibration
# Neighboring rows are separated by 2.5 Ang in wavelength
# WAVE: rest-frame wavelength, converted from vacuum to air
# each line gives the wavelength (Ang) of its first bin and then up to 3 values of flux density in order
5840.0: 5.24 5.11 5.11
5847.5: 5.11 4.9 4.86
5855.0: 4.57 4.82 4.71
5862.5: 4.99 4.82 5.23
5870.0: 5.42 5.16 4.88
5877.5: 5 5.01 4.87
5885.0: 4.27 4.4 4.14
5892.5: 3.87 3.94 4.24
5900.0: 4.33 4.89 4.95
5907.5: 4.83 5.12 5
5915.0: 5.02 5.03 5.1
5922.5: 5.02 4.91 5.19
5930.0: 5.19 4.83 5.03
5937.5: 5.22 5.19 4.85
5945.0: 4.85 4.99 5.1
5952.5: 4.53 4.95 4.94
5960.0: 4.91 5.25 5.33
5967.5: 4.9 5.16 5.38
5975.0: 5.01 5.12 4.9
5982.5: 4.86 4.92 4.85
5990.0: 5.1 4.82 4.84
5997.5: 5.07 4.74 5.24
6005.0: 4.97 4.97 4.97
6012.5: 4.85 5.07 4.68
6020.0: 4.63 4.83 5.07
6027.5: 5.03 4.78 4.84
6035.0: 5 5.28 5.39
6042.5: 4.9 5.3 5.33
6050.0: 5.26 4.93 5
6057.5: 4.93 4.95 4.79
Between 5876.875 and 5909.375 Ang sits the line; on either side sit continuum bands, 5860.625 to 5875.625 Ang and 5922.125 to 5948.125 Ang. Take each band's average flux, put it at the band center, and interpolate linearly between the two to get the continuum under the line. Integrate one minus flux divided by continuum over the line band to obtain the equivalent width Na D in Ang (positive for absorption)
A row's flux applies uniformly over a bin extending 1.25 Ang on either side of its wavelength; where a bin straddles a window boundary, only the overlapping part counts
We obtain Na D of 3.4 Ang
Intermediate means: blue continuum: 5.08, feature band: 4.52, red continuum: 5.03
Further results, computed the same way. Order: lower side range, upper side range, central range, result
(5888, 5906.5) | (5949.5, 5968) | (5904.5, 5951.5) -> -3.6 Ang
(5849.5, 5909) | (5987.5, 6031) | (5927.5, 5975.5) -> -2.1 Ang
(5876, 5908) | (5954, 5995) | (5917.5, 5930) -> -0.9 Ang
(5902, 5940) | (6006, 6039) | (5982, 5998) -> 0.1 Ang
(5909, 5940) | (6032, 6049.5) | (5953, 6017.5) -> 1.5 Ang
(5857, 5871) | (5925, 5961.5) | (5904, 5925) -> -0.1 Ang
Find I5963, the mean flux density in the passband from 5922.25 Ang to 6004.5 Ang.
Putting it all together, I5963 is 5.01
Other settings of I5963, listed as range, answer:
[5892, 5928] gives 4.77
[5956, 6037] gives 4.97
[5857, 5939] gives 4.83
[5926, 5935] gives 5.06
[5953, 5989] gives 5.02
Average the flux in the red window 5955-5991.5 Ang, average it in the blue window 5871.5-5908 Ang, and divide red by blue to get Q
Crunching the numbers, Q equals 1.10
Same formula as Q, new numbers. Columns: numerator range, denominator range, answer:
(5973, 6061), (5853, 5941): 1.03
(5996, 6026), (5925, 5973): 0.98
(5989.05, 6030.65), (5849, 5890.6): 1.02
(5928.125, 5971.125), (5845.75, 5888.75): 1.03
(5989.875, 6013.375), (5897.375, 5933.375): 1.00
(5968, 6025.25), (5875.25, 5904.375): 1.11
